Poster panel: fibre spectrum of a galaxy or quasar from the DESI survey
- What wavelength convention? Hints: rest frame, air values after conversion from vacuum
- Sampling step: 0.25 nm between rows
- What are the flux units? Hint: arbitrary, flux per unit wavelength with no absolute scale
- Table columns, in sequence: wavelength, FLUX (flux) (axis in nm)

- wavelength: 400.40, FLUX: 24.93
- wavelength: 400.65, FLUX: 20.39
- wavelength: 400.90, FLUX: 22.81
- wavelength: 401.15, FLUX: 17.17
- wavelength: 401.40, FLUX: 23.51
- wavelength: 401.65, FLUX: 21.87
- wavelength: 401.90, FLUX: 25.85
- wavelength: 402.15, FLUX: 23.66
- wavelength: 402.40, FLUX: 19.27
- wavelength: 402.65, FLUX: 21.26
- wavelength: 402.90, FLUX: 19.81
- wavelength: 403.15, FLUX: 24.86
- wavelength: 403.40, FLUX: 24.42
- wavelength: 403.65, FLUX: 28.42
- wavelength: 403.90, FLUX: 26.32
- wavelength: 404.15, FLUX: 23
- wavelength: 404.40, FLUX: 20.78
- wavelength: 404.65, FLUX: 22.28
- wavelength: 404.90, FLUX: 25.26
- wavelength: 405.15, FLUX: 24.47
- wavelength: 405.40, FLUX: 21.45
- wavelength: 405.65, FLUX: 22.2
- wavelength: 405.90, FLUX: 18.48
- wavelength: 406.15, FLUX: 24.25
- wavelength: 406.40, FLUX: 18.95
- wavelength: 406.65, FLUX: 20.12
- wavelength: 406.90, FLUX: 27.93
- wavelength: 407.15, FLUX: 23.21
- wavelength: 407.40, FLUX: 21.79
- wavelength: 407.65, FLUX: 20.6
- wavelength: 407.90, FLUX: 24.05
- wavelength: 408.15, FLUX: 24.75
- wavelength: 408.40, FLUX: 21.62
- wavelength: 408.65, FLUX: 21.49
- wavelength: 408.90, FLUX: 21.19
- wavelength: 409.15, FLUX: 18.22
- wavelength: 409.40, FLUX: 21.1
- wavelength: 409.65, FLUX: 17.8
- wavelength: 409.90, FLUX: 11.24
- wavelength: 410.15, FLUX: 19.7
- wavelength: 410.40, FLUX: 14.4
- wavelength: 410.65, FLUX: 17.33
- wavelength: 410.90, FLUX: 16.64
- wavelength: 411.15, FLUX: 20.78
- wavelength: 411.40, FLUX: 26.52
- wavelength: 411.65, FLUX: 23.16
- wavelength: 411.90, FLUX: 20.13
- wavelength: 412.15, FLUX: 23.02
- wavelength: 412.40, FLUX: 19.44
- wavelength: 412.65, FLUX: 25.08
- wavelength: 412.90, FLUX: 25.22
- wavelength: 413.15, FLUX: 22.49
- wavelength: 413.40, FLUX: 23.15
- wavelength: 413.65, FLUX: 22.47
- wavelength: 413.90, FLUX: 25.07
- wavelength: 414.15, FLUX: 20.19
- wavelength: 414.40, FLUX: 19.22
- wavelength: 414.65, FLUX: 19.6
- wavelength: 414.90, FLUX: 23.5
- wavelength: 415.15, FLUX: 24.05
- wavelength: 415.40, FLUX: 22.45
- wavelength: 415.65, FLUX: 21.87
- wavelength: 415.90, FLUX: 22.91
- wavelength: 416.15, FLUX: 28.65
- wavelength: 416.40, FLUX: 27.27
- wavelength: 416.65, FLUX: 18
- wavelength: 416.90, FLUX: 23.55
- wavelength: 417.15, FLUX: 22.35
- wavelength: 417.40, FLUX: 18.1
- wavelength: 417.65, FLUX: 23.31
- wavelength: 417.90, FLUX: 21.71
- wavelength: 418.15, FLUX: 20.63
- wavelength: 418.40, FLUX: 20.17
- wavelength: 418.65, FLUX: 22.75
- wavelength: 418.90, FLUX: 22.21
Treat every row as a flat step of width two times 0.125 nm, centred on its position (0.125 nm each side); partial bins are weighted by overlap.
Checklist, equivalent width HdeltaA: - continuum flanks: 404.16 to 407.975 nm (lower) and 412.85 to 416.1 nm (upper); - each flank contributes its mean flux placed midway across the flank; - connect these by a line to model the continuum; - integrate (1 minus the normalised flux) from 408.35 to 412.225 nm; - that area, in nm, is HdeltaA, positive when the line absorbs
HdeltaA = 0.50 nm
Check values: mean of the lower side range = 22.4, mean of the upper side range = 22.6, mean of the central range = 19.6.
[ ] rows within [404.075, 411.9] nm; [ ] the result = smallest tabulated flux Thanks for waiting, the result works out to 11.24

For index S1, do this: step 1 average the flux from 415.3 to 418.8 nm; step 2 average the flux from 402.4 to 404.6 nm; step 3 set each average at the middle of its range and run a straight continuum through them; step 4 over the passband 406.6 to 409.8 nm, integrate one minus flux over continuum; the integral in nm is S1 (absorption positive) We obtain 0.17 nm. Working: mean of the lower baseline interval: 23.3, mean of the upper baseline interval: 22.4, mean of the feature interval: 21.8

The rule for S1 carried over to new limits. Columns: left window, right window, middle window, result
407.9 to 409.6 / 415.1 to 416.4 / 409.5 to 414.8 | 0.521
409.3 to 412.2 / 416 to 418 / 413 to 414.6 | -0.080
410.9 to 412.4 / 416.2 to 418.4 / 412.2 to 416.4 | -0.191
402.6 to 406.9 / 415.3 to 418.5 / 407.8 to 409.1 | 0.024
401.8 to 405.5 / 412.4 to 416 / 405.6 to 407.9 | 0.109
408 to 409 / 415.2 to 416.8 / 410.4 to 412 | 0.176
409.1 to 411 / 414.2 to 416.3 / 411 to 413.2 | -0.406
